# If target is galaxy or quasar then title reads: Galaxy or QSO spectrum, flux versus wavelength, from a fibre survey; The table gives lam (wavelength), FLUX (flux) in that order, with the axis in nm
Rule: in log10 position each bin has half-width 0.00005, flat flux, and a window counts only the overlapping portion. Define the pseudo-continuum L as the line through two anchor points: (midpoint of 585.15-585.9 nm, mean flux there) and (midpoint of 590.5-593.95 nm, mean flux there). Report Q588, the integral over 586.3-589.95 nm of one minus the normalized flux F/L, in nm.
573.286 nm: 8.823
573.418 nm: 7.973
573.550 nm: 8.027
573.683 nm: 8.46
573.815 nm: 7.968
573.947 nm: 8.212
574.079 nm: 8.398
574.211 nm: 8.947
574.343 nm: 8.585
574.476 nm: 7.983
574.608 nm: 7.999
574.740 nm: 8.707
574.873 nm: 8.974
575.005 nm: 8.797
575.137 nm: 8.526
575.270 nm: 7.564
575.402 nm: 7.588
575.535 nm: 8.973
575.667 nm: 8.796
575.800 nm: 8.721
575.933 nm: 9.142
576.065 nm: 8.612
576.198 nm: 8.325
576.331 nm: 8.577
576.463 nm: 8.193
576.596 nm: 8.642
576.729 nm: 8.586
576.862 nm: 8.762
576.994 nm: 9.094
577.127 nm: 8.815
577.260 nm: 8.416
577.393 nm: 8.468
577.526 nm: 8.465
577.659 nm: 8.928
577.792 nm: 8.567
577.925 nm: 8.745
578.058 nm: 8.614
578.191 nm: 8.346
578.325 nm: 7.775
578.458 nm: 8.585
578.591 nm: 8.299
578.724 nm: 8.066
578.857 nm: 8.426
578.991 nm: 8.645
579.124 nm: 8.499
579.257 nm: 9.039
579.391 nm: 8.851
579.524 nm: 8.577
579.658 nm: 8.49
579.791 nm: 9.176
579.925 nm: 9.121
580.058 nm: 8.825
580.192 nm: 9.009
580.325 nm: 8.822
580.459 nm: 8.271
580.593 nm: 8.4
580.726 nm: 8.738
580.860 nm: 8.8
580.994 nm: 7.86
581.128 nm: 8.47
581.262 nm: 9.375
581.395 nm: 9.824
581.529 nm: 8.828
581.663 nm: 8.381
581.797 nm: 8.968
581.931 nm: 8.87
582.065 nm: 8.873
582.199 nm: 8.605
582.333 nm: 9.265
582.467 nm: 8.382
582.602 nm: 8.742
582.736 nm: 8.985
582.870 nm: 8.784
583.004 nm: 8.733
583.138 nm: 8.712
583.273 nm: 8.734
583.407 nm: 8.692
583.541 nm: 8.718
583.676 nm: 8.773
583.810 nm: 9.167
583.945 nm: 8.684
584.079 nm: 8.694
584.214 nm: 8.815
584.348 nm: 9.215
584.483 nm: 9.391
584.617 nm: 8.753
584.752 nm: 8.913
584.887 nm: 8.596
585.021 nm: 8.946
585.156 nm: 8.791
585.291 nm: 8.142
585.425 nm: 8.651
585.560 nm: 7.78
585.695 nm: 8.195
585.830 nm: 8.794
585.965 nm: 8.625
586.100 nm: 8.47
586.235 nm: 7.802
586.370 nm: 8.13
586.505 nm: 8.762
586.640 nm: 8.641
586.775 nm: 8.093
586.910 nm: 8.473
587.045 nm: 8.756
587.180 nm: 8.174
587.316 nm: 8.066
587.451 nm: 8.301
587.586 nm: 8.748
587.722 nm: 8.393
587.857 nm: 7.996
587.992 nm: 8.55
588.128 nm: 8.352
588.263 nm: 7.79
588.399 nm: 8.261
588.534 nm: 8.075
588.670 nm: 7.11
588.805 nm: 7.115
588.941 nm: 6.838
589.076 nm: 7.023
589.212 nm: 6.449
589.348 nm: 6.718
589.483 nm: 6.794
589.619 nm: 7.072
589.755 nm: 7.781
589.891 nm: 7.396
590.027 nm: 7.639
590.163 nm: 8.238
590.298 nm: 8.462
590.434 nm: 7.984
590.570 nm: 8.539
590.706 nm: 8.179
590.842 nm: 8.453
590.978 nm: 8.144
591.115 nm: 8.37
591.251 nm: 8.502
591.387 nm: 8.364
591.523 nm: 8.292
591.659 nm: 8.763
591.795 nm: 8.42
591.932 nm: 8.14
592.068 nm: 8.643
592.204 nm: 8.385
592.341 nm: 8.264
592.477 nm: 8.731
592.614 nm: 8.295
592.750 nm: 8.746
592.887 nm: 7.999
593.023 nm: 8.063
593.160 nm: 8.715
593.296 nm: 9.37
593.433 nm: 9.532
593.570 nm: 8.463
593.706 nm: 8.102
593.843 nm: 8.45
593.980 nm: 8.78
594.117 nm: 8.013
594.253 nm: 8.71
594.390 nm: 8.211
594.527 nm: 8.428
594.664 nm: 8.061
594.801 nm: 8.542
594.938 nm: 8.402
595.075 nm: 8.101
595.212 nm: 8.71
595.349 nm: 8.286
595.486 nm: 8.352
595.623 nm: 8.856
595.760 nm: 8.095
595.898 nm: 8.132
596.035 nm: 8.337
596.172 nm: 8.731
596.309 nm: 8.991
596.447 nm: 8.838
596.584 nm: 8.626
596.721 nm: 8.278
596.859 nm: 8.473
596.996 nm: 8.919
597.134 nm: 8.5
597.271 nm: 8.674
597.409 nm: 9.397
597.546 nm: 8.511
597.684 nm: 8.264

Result 0.24 nm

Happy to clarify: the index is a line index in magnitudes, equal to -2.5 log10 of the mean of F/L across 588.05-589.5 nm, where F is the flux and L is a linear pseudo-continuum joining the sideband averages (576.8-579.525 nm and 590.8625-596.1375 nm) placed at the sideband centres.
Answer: 0.16 mag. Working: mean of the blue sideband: 8.57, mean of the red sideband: 8.44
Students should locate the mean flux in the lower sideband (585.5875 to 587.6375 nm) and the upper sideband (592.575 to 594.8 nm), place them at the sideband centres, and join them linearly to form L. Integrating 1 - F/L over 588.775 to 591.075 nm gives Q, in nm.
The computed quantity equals 0.230 nm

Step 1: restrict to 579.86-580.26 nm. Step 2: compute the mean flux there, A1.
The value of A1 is 9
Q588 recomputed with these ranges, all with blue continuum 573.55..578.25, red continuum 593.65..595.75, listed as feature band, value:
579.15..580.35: -0.05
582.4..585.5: -0.11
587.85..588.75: 0.05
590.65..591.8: 0.00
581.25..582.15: -0.05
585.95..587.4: 0.02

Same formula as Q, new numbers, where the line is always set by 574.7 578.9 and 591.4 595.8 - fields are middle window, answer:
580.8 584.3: -0.12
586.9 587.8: 0.01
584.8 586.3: 0.01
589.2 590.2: 0.14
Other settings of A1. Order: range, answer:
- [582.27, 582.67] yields 8.78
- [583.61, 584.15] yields 8.83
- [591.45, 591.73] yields 8.54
